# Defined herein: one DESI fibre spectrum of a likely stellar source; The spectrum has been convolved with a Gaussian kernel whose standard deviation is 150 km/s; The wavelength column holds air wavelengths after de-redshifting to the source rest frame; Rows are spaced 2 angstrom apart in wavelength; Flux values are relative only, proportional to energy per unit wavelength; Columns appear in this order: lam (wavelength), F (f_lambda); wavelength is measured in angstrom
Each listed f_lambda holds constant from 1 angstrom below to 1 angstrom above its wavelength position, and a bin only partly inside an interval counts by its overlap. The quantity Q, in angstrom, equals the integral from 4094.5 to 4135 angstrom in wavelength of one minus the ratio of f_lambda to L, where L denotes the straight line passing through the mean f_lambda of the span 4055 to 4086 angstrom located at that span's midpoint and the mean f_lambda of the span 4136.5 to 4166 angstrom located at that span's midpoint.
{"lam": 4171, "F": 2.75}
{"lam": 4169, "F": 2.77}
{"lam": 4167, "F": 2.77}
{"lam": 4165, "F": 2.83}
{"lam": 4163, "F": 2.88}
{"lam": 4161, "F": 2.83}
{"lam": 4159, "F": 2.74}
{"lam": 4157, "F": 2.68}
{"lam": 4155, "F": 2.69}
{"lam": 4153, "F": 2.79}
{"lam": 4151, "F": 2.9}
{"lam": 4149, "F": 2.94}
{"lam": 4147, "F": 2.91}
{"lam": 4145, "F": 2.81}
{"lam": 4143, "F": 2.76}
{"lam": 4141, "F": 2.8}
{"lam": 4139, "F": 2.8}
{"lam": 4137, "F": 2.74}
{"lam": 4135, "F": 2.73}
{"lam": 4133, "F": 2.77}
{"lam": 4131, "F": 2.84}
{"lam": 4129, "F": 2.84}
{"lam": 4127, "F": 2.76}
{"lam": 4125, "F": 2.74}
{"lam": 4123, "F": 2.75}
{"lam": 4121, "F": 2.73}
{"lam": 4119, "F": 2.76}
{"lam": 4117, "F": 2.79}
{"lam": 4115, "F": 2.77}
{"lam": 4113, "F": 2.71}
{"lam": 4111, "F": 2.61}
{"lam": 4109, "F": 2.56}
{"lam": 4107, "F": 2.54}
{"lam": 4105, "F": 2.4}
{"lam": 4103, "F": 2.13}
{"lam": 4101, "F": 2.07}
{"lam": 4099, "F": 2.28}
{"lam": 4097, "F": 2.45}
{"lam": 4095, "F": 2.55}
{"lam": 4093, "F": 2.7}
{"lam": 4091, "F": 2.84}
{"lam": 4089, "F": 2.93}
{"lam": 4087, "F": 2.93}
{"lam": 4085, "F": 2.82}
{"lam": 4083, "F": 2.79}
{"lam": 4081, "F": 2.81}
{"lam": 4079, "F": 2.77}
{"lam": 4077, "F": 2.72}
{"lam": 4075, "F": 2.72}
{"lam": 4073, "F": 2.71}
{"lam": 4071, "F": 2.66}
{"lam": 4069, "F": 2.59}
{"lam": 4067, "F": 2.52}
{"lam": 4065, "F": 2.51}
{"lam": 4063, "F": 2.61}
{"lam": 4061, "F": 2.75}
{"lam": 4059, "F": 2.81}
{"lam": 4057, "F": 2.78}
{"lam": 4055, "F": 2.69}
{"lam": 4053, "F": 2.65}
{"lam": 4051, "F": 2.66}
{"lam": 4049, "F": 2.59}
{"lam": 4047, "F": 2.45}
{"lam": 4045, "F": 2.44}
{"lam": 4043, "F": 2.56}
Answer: 2.3 angstrom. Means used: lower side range 2.7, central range 2.61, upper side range 2.81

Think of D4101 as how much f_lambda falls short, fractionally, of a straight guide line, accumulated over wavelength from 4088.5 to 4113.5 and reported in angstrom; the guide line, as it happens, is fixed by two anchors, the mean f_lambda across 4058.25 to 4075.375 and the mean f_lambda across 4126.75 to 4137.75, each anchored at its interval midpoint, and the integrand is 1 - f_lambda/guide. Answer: 1.9 angstrom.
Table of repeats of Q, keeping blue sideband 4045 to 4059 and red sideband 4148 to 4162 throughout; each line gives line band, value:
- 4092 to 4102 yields 1.1 angstrom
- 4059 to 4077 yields 0.1 angstrom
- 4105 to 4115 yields 0.5 angstrom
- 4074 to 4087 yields -0.5 angstrom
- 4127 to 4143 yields -0.1 angstrom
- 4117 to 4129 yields -0.1 angstrom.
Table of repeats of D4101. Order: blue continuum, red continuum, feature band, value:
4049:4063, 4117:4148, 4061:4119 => 2.3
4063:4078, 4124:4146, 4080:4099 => -0.4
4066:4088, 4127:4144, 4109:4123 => 0.2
